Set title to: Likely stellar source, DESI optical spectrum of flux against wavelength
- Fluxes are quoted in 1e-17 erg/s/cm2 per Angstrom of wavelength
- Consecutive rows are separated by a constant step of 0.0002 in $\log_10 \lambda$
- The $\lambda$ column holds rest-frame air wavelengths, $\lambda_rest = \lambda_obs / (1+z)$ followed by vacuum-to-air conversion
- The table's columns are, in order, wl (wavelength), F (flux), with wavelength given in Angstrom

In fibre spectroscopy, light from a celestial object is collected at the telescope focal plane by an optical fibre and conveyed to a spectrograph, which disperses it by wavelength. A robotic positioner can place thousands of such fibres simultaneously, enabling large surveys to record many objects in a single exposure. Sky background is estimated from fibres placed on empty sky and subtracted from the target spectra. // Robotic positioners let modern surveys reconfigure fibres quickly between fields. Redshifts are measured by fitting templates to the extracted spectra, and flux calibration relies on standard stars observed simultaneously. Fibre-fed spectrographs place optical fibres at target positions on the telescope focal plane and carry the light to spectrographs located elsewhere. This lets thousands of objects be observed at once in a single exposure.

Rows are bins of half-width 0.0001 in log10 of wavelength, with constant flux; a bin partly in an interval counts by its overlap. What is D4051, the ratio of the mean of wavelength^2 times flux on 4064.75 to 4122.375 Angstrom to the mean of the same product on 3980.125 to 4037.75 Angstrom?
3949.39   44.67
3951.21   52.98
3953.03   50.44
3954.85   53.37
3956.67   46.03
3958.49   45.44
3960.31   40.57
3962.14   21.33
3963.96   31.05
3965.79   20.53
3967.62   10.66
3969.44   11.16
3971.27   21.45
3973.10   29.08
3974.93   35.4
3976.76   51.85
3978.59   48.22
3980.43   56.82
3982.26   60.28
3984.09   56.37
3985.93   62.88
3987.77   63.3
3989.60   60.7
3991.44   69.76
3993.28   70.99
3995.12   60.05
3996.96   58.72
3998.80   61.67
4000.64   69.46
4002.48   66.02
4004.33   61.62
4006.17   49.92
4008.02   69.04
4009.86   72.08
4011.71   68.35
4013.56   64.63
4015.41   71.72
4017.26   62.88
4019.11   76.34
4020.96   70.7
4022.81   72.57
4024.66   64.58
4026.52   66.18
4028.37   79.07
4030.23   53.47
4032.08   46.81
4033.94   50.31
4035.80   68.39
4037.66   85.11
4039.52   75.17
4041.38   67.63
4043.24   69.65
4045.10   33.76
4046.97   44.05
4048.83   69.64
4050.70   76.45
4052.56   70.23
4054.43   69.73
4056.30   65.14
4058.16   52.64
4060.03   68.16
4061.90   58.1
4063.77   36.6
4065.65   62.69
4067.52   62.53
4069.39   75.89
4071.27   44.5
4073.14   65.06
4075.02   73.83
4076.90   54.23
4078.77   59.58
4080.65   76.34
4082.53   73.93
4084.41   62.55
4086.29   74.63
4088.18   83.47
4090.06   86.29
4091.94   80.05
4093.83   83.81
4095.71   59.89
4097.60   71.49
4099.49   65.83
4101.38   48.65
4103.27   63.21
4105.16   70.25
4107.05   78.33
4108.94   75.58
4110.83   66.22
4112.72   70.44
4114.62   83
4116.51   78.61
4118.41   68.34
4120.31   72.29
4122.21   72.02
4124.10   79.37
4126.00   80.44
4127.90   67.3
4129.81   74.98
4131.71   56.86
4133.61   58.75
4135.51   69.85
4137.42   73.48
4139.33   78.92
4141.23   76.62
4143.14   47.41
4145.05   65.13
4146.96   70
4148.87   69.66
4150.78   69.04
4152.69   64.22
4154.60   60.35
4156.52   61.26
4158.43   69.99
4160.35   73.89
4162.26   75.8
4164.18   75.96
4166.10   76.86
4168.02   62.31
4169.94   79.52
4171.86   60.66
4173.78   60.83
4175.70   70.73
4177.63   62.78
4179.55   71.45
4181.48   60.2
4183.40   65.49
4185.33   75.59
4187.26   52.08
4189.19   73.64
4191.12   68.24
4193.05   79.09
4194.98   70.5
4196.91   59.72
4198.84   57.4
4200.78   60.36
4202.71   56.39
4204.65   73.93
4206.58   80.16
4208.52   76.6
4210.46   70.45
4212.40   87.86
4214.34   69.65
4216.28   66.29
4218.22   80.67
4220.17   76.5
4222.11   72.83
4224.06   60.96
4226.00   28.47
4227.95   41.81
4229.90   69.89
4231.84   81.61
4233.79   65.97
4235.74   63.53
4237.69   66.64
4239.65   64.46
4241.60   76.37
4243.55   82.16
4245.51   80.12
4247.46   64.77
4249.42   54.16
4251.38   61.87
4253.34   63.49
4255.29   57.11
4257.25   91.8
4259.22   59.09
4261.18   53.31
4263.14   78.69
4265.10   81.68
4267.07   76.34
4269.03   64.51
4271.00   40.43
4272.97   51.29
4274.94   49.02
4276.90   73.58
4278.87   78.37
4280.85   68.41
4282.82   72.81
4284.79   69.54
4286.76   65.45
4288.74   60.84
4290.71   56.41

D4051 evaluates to 1.13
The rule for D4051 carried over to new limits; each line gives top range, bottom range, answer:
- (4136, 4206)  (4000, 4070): 1.12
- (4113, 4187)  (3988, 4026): 1.12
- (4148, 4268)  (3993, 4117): 1.10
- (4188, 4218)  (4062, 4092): 1.12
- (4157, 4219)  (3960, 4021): 1.44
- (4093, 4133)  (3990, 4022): 1.13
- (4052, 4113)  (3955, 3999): 1.55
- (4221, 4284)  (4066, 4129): 1.00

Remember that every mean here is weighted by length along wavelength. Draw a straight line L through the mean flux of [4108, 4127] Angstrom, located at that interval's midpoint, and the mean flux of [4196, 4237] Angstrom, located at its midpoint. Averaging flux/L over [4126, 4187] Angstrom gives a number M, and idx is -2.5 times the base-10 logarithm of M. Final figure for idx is 0.055 mag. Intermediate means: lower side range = 74.6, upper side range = 66.7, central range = 67.9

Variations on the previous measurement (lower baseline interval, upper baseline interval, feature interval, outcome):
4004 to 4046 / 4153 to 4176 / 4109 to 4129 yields -0.10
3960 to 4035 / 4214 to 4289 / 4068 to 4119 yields -0.18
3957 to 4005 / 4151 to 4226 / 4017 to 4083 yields -0.17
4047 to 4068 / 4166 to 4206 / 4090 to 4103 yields -0.10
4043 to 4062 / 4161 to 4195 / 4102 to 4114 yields -0.09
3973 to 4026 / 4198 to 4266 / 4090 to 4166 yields -0.08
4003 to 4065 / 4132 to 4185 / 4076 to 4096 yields -0.11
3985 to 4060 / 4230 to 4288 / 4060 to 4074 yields 0.12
